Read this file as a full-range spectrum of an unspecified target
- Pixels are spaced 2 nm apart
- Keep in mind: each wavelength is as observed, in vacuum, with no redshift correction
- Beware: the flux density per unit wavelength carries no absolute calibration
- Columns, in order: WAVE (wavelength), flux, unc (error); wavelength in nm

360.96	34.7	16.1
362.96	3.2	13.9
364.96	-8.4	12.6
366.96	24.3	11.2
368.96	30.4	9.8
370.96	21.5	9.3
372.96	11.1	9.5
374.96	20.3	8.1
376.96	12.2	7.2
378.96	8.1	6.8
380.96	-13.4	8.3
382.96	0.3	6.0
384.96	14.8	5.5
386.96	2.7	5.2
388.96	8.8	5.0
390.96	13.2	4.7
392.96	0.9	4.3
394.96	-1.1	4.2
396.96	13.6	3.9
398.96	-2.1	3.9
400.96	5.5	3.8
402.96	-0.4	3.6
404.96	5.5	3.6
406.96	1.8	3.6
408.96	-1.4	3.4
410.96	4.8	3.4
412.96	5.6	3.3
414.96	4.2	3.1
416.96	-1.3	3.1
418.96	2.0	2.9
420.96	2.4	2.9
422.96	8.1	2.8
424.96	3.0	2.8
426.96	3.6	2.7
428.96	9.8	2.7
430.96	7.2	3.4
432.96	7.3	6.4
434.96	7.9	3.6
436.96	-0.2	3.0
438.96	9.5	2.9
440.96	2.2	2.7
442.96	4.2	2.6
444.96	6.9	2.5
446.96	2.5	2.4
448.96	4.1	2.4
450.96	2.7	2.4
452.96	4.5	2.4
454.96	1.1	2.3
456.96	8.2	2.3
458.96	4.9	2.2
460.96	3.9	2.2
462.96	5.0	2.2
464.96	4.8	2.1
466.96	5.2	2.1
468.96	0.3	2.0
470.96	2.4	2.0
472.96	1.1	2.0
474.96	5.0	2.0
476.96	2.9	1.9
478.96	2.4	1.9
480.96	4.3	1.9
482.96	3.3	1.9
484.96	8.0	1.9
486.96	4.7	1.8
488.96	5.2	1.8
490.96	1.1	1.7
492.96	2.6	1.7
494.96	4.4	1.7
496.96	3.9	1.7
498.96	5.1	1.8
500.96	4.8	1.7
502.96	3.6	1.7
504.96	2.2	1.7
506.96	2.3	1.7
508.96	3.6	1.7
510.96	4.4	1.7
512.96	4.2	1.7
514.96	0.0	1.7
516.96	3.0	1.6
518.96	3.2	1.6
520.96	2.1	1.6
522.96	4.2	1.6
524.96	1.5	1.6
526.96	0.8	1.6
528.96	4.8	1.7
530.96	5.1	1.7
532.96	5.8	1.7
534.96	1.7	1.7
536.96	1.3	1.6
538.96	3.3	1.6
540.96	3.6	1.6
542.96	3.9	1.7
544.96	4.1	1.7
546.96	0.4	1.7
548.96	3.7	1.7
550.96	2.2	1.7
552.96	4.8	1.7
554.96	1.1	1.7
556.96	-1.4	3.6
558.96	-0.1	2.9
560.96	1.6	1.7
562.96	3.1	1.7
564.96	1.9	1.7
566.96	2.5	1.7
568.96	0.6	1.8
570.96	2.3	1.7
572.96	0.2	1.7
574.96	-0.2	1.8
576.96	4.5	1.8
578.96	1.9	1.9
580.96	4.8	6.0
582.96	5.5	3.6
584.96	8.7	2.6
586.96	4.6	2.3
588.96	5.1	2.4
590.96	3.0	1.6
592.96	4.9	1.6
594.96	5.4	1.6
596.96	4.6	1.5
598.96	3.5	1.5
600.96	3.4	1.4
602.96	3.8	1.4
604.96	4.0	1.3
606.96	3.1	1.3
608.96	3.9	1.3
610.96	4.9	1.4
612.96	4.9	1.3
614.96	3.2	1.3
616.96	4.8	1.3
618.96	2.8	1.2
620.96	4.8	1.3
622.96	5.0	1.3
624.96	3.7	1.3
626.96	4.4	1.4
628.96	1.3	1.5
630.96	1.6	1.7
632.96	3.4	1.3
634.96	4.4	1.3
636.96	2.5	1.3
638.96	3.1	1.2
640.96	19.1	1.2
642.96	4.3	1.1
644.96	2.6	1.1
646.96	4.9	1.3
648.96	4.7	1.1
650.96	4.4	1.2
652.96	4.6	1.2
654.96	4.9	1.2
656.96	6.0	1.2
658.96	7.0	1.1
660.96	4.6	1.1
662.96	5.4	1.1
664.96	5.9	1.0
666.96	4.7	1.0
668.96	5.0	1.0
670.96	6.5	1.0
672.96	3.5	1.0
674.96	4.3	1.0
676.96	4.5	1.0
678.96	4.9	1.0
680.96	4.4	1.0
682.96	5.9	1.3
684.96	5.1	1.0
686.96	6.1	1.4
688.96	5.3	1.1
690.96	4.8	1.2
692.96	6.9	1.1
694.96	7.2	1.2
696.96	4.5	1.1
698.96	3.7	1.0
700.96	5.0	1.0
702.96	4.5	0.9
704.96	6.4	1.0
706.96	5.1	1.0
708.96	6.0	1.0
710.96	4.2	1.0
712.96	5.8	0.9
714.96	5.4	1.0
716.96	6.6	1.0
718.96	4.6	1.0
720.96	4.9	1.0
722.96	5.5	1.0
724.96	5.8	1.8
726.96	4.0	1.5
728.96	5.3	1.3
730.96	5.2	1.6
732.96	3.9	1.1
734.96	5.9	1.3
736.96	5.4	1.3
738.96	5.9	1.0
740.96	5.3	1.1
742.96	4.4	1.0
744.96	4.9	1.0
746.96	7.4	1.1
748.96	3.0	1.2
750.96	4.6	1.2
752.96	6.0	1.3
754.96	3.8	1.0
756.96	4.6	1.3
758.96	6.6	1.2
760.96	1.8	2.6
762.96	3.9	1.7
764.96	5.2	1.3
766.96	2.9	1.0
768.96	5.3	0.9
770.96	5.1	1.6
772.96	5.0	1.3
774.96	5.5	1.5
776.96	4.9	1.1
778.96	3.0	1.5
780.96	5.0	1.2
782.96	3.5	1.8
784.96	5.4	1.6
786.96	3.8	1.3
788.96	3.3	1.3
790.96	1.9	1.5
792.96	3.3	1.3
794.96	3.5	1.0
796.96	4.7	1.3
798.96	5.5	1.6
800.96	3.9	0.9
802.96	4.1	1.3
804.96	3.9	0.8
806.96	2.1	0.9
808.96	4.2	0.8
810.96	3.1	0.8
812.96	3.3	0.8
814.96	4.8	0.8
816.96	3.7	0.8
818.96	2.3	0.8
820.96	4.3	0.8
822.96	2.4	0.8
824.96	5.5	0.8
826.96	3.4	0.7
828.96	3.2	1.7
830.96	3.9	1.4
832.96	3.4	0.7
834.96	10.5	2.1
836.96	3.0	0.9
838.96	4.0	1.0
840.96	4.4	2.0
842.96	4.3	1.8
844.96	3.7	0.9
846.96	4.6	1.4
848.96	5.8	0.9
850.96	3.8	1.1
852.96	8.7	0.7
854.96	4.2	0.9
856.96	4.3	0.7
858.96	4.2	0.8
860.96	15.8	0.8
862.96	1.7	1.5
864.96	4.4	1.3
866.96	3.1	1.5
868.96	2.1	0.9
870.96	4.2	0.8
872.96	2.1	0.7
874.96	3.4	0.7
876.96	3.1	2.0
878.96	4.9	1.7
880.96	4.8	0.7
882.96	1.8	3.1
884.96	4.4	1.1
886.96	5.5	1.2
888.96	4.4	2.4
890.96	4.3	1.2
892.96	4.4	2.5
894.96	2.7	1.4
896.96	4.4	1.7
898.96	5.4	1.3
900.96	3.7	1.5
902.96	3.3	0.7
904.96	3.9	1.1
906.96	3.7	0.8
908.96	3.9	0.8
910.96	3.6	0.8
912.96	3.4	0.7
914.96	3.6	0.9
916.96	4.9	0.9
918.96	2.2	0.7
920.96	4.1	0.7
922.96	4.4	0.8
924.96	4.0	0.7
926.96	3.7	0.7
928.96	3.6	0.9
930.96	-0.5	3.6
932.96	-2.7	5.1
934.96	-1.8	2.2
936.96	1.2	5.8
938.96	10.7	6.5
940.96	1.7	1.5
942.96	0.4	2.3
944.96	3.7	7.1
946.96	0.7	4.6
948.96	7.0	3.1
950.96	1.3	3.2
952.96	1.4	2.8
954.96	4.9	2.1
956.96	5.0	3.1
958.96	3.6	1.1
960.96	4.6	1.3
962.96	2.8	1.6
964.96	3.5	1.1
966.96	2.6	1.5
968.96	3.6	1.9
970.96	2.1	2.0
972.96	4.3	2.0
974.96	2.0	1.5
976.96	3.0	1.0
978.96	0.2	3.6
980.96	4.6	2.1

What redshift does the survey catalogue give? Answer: 0.719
